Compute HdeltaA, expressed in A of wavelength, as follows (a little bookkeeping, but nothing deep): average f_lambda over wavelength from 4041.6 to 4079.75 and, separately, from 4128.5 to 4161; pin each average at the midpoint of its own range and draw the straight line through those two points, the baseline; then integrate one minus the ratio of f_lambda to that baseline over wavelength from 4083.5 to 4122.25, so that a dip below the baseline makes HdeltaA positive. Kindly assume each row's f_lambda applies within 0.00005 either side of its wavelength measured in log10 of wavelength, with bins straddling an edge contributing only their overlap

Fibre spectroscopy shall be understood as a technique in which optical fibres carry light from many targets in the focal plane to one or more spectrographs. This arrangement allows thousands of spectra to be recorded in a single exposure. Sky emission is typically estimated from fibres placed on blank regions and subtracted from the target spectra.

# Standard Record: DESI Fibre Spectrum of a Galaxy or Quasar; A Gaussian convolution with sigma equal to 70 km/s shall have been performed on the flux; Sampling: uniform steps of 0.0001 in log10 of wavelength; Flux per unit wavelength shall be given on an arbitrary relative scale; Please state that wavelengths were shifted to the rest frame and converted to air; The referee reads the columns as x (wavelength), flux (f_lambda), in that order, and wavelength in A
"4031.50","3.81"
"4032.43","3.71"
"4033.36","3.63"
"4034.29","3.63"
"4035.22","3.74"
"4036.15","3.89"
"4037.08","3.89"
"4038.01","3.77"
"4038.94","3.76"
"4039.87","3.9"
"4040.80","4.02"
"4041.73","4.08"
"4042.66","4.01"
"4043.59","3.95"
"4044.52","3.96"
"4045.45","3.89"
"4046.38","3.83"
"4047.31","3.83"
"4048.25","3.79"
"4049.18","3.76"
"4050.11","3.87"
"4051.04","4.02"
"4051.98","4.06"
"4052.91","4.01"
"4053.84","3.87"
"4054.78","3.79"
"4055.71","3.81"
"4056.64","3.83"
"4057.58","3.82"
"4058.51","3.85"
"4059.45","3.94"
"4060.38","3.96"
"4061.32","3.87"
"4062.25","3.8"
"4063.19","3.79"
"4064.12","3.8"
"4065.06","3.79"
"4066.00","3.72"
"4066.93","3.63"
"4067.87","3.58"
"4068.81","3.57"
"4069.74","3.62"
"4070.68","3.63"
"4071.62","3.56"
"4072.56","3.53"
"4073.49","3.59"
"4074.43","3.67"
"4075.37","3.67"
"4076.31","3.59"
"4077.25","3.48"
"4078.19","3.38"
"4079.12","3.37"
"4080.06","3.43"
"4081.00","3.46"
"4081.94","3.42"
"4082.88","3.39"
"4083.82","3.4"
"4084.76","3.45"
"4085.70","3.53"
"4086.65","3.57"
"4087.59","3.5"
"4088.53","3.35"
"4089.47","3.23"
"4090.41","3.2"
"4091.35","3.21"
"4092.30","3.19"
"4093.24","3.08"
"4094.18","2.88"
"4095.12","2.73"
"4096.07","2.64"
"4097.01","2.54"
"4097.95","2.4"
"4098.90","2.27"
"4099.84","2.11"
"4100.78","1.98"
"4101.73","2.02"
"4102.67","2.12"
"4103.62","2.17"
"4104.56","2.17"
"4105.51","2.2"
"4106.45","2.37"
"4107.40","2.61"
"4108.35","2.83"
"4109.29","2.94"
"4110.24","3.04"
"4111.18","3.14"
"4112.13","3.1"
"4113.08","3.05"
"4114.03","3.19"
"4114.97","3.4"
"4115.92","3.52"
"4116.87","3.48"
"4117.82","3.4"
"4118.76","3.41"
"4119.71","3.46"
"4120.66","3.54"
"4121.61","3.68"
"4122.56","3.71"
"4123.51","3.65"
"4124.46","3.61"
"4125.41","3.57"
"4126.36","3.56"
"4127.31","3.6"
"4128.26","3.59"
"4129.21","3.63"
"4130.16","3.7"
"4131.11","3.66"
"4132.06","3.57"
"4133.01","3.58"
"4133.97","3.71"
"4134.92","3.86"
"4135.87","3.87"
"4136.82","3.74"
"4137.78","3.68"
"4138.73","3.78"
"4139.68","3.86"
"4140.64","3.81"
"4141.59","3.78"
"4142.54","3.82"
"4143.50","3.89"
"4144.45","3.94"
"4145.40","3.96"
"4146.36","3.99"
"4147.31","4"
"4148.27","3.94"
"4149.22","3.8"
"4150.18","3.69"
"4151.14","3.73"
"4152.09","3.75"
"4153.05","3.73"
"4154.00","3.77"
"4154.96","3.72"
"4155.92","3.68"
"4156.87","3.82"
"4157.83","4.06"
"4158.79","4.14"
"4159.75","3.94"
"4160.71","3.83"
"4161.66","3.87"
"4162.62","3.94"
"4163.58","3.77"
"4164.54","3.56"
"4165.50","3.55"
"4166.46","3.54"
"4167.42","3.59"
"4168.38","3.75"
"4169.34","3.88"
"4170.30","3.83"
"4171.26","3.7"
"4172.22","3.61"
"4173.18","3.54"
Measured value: 8.5 A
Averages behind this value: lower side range 3.77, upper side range 3.8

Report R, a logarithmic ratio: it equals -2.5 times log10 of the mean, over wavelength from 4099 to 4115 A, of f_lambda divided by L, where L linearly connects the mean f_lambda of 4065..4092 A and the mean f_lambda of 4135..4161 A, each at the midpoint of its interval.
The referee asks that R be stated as 0.37 mag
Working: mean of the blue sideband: 3.49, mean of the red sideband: 3.84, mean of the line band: 2.59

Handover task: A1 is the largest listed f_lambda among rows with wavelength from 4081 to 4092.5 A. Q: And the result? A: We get 3.57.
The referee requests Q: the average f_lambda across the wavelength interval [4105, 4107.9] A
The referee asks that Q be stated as 2.39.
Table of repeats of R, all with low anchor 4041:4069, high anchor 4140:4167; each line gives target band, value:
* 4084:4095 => 0.173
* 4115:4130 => 0.080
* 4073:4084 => 0.105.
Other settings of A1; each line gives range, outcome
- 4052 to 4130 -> 4.01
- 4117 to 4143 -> 3.87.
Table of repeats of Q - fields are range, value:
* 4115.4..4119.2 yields 3.45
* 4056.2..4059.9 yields 3.85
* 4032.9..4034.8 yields 3.63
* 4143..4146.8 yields 3.94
